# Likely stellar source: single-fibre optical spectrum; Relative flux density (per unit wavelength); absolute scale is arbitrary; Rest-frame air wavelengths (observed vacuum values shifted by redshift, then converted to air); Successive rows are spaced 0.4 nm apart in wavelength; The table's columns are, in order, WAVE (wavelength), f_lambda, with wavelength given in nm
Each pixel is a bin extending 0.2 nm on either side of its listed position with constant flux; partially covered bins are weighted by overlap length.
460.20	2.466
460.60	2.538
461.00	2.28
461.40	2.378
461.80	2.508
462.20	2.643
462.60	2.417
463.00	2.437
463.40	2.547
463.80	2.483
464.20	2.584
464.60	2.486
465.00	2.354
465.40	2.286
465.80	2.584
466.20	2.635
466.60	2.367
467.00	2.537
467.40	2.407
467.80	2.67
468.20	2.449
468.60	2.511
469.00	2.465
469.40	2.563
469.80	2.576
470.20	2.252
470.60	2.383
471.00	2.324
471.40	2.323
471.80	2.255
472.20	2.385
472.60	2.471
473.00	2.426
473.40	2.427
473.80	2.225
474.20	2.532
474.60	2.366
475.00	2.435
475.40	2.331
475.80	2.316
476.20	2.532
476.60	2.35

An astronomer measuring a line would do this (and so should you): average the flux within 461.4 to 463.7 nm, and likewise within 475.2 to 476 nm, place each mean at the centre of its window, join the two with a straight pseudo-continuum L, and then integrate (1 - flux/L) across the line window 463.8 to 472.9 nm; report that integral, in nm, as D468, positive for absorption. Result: -0.11 nm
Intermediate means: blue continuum 2.5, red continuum 2.32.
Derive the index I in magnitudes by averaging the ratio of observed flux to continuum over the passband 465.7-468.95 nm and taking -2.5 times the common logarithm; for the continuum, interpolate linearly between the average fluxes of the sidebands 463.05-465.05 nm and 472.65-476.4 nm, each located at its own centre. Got -0.02 mag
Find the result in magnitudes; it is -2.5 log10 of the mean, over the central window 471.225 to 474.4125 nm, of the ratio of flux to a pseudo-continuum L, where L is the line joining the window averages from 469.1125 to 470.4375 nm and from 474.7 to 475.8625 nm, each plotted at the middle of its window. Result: 0.01 mag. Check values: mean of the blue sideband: 2.46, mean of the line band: 2.38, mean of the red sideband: 2.37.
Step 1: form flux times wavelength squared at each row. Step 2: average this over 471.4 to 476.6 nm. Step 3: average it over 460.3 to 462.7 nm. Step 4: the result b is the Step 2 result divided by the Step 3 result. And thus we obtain 1.02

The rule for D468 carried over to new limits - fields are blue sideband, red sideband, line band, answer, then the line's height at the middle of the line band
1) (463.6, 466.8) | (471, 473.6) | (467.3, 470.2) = -0.10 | 2.42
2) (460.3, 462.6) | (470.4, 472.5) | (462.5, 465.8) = -0.04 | 2.43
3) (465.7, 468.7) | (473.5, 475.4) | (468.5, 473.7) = 0.08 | 2.45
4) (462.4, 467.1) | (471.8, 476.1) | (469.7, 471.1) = 0.03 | 2.42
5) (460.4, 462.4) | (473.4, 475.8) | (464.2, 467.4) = -0.04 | 2.44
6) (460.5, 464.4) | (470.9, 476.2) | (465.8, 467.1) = -0.04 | 2.44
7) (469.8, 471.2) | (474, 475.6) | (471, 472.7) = 0.02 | 2.38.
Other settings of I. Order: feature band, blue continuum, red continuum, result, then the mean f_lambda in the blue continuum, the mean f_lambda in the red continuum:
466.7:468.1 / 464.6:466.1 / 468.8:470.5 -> -0.03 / 2.43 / 2.46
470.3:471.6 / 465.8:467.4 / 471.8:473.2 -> 0.04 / 2.51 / 2.4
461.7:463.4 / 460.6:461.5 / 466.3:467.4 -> -0.05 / 2.37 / 2.46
